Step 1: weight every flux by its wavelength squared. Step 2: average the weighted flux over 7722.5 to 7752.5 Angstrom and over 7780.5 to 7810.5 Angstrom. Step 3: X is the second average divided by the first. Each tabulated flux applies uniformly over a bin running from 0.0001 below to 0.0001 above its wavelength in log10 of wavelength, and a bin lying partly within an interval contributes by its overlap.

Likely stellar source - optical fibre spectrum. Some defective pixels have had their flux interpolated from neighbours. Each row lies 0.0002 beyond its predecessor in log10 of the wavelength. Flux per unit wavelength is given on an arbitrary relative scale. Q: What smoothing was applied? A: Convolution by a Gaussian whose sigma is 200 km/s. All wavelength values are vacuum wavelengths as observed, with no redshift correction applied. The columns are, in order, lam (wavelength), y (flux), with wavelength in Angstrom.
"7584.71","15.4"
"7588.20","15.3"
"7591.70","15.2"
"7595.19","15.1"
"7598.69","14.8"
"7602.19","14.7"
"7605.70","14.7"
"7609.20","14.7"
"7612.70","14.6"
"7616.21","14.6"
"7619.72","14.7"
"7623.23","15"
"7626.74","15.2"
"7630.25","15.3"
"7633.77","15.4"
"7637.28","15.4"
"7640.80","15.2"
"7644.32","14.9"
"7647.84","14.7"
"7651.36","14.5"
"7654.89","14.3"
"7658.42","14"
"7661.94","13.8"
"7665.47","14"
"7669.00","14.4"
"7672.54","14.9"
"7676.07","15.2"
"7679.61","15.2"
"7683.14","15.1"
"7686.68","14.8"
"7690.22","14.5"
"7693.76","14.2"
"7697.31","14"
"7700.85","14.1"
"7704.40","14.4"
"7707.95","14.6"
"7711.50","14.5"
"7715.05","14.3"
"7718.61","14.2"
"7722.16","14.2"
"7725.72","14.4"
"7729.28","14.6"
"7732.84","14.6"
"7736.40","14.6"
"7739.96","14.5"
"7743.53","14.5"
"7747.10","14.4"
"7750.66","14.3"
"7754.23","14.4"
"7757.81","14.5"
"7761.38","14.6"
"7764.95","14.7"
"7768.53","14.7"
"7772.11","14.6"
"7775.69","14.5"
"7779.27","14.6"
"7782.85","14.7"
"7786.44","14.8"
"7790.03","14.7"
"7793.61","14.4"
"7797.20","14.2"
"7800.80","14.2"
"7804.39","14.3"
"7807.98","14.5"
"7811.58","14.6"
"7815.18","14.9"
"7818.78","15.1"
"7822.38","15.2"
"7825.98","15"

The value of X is 1.0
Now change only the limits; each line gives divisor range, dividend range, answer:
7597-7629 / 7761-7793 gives 1.03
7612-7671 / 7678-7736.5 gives 1.00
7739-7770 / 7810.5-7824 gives 1.05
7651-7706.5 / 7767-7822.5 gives 1.04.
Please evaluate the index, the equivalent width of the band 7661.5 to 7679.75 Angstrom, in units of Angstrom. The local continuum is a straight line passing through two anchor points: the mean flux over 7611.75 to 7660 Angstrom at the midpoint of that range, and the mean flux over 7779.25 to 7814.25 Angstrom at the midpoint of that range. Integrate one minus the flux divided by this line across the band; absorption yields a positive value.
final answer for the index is 0.2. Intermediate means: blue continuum 14.8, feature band 14.6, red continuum 14.5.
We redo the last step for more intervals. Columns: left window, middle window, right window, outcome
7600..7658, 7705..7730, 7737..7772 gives 0.4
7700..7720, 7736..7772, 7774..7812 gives -0.2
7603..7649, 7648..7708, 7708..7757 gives 0.9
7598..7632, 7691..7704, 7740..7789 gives 0.5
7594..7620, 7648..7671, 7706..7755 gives 0.6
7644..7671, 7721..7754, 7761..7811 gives 0.0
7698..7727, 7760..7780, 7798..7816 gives -0.3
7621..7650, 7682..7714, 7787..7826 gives 1.1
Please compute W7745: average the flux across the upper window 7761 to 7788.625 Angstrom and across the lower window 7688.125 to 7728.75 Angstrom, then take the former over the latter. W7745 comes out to 1.02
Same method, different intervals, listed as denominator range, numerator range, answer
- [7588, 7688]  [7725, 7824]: 0.98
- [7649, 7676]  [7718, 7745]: 1.01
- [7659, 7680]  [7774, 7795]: 1.01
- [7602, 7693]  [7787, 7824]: 0.99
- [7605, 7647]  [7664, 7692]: 0.99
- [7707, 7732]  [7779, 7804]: 1.01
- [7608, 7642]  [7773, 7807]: 0.97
